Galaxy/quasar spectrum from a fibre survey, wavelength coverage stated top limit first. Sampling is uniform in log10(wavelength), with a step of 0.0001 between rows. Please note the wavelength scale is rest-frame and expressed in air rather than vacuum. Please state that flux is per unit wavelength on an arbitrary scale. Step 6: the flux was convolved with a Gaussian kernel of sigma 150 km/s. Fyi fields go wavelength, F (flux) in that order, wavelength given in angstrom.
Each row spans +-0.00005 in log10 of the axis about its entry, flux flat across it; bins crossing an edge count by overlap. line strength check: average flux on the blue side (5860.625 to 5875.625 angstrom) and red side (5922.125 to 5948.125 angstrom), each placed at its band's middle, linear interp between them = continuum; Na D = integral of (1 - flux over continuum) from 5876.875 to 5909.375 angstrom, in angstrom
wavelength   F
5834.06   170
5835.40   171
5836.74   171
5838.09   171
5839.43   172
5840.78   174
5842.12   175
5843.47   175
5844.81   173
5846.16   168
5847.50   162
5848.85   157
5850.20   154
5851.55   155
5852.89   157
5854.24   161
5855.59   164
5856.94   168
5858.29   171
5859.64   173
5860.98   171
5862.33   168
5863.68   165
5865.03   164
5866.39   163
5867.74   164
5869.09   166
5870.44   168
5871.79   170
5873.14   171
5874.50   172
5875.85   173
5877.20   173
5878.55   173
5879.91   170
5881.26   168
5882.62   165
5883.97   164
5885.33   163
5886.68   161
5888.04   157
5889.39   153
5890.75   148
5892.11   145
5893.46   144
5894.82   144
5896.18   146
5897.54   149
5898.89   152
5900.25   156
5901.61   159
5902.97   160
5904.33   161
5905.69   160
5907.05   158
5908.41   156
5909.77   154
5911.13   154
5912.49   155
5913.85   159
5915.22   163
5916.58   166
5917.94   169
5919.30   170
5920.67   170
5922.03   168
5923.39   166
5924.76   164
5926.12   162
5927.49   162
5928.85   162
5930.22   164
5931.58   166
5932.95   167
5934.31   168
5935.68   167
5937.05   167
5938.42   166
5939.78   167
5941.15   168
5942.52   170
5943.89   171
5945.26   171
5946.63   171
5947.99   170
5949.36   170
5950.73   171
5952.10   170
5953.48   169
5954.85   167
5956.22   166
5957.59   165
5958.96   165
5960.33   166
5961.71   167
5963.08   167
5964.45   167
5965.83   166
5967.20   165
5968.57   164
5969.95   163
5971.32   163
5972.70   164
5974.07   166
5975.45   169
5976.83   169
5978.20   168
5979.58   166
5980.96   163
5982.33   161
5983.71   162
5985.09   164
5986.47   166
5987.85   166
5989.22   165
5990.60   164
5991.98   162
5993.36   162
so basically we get 1.9 angstrom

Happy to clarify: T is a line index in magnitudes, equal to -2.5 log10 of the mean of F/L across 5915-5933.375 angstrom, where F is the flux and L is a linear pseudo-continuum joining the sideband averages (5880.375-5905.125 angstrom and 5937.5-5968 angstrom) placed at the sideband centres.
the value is -0.02 mag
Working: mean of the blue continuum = 155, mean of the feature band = 166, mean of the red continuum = 168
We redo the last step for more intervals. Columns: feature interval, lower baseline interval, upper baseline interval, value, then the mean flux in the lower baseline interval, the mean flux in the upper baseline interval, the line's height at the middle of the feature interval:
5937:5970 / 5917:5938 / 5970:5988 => -0.01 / 166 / 165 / 166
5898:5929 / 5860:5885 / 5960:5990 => 0.04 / 168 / 165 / 167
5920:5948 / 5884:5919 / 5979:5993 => -0.05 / 156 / 164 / 159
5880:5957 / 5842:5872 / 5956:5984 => 0.02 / 165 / 165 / 165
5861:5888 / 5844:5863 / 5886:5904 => -0.06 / 165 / 152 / 158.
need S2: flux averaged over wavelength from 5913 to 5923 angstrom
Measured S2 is 166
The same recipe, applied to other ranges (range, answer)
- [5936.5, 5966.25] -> 168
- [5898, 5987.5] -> 165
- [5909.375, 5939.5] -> 164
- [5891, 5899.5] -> 147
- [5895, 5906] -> 155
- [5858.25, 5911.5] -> 161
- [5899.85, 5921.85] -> 161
